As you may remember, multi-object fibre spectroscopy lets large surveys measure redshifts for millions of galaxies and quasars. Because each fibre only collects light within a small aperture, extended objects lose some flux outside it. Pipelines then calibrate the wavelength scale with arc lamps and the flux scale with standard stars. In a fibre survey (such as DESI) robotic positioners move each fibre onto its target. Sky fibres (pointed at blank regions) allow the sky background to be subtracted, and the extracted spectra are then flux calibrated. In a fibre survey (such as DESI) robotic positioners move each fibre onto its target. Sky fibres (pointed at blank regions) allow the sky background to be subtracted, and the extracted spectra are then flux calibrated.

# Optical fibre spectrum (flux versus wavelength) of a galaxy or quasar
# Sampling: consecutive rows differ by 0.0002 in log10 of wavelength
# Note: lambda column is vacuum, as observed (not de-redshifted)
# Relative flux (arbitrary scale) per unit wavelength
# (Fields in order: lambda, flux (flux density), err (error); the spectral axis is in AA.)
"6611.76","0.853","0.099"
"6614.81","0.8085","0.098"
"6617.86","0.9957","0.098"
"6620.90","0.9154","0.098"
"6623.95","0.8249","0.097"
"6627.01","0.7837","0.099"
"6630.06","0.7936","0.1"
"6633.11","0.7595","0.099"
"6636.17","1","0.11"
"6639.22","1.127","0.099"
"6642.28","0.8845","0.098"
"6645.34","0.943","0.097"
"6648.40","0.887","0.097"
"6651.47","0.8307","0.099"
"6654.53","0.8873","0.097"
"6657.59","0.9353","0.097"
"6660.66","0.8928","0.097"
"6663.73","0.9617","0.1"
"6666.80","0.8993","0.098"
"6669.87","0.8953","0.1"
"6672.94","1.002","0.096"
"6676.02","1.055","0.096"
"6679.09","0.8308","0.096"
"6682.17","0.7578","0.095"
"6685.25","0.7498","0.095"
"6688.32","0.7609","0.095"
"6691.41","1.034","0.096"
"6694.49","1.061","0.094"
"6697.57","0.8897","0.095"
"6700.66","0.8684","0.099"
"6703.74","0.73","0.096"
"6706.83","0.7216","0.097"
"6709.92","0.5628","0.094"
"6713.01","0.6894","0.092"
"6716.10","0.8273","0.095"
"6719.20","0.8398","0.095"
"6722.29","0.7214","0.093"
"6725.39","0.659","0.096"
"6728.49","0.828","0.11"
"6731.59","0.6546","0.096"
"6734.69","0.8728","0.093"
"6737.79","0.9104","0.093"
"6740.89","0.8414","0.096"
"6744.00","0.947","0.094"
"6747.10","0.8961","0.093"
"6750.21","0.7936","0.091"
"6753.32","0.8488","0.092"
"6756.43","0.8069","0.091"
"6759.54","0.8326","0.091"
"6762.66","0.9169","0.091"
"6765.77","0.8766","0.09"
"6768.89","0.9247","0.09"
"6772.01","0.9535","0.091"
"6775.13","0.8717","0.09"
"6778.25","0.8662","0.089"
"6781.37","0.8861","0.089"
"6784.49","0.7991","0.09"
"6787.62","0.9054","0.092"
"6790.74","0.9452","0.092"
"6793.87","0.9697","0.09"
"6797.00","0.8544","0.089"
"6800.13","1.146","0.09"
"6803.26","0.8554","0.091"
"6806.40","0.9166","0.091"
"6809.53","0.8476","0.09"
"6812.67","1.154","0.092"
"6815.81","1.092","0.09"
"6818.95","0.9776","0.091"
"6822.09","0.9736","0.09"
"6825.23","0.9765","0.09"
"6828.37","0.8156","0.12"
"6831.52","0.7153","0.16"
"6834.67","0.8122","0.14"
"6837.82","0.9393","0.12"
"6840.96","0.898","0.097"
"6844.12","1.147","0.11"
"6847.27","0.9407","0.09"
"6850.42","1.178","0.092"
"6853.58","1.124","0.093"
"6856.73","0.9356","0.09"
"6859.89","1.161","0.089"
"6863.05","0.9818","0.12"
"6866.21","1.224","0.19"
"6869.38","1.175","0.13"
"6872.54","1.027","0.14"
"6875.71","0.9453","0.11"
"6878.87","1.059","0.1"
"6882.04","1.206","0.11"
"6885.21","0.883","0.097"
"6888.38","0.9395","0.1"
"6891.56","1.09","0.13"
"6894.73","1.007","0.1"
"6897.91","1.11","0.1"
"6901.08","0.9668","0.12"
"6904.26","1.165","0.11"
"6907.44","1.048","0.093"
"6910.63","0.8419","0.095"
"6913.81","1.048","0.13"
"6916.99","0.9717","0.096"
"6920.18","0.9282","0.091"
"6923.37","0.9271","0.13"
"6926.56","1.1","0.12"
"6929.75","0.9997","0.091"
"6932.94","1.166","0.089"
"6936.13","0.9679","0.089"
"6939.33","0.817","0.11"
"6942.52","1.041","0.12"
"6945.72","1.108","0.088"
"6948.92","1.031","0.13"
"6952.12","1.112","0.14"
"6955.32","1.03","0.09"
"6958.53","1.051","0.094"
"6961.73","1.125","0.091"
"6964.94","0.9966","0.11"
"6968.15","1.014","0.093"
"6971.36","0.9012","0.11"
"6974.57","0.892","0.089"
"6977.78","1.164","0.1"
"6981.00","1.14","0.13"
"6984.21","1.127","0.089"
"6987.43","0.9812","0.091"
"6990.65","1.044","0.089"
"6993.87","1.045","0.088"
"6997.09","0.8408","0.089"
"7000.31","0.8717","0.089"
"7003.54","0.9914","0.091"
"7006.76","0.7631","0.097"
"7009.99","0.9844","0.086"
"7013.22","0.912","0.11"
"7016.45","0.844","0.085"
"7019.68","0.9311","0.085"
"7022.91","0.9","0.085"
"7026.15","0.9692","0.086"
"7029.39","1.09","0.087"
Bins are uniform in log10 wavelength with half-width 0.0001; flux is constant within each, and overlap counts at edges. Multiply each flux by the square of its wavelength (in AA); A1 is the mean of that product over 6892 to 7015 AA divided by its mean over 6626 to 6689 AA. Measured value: 1.23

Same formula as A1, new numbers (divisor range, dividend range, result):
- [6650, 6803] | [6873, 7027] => 1.24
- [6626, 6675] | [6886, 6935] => 1.21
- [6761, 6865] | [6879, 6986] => 1.12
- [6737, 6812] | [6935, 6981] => 1.20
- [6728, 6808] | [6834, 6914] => 1.21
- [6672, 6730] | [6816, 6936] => 1.30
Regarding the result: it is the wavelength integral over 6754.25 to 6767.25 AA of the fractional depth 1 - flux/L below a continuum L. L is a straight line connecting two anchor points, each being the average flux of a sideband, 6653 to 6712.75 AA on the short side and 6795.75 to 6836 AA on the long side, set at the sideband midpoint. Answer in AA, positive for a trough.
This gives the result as 0.7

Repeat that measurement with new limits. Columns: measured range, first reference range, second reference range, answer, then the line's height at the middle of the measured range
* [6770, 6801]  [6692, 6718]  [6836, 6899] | 0.32 AA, 0.924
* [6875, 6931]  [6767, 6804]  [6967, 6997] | -1.91 AA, 0.981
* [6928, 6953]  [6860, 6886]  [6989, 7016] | -0.78 AA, 0.998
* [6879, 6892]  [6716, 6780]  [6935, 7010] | -1.21 AA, 0.94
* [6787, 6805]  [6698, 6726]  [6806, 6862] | -0.83 AA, 0.906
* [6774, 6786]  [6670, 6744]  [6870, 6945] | 0.51 AA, 0.893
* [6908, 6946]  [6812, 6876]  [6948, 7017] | 0.38 AA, 1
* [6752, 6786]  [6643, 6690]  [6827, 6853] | 1.70 AA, 0.917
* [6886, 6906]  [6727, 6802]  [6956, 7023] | -2.16 AA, 0.939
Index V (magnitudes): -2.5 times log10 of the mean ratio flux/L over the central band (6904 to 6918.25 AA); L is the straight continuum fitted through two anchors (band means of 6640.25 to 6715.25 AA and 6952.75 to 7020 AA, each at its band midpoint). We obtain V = -0.05 mag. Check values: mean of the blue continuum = 0.865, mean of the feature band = 1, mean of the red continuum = 0.986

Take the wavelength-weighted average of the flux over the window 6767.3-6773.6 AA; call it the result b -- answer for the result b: 0.938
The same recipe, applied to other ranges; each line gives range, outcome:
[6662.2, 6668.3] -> 0.931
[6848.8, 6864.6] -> 1.08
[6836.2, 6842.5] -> 0.919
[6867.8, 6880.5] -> 1.05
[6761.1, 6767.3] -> 0.897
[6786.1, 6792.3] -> 0.926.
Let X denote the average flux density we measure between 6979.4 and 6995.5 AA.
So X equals 1.07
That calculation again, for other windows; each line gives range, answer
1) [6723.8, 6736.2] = 0.753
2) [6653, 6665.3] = 0.919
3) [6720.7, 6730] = 0.736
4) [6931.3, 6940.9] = 0.984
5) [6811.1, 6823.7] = 1.05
